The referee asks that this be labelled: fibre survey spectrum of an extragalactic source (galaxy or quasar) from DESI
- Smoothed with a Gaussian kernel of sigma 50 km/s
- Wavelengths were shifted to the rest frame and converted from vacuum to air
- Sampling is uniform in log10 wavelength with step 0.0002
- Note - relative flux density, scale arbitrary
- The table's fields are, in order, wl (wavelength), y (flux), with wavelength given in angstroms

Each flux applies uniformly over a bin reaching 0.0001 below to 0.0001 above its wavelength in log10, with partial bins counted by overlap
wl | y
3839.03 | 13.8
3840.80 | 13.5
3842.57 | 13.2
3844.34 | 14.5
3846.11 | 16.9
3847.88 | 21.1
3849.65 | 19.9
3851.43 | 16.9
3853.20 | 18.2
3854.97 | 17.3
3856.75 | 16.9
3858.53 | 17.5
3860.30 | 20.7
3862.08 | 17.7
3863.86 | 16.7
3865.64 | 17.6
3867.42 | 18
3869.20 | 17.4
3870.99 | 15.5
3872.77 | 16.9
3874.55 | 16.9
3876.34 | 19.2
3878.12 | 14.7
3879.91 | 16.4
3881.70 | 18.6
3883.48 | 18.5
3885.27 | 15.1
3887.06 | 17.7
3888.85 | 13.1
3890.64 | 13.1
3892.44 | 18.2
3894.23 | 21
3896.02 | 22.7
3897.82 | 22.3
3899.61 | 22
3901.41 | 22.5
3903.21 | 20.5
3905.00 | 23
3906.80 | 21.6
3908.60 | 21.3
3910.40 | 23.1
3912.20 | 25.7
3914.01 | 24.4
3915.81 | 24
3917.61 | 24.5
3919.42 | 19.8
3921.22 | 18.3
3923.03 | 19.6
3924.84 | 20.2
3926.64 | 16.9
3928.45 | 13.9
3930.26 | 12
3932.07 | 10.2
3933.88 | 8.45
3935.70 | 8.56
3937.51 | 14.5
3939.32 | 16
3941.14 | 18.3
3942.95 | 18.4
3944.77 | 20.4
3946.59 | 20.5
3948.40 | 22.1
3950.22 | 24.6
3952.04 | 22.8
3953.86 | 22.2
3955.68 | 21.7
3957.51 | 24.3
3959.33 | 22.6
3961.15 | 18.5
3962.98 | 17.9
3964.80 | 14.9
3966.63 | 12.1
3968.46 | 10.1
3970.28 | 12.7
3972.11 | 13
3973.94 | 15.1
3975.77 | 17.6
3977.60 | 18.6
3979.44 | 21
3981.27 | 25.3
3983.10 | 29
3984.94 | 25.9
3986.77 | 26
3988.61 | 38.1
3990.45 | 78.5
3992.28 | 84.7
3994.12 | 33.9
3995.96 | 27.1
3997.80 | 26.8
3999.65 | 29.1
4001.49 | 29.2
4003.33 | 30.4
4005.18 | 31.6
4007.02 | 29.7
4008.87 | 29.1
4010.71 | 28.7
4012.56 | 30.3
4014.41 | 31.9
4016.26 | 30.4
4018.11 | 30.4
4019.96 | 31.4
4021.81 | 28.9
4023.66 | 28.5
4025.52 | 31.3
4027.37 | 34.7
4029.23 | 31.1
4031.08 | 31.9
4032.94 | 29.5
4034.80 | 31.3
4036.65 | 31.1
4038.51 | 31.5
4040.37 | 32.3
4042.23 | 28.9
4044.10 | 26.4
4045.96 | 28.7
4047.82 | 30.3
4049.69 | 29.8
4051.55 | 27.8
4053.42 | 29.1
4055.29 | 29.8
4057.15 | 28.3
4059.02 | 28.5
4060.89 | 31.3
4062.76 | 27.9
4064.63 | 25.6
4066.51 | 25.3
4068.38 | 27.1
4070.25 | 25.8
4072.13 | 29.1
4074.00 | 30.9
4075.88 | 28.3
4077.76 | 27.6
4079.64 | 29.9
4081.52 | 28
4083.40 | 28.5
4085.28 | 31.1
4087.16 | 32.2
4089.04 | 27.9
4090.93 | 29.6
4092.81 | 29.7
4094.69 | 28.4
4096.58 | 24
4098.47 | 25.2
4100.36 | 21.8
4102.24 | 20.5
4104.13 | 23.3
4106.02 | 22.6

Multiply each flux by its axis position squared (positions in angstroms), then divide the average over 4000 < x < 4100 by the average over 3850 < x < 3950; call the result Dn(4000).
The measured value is 1.72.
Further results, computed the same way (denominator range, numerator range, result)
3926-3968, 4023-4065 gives 1.80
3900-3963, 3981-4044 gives 1.77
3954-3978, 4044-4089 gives 1.78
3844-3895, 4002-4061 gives 1.89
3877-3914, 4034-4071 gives 1.59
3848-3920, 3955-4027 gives 1.54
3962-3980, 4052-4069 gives 1.93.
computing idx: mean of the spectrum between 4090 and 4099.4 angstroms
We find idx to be 27.4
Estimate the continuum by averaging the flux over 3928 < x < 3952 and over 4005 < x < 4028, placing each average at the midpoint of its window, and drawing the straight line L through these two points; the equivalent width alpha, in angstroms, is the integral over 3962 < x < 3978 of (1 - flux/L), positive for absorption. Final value 5.3 angstroms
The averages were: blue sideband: 16.3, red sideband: 30.4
